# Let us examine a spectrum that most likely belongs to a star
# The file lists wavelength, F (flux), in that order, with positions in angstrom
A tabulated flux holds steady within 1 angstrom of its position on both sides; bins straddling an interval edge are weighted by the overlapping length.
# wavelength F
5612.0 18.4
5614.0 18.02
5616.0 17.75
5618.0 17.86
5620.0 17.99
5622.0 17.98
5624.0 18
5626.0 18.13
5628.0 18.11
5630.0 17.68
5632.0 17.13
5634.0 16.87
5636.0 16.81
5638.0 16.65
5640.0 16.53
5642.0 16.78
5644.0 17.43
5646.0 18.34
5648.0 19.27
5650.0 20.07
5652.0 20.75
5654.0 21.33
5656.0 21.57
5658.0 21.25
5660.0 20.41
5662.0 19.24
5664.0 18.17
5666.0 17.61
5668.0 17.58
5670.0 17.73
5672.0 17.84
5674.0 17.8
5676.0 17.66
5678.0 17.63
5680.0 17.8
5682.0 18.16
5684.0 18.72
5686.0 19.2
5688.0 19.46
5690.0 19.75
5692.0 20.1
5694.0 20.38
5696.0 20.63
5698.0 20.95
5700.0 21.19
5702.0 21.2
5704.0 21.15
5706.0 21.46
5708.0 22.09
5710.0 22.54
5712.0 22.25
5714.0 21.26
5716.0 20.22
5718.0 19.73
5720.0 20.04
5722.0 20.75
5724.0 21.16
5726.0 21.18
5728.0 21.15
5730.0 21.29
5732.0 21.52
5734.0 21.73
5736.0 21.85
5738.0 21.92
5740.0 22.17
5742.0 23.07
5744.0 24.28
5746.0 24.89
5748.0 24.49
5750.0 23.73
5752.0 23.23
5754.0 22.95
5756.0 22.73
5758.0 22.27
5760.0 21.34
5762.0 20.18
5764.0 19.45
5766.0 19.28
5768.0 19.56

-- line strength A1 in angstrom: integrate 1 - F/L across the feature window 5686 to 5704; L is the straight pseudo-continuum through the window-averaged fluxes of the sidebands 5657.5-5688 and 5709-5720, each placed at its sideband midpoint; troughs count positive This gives -0.5 angstrom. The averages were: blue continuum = 18.4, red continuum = 21.1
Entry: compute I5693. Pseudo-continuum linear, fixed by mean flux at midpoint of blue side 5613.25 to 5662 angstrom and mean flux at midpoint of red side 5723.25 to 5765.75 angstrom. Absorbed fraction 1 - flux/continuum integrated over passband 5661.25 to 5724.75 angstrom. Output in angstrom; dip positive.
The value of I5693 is 2.1 angstrom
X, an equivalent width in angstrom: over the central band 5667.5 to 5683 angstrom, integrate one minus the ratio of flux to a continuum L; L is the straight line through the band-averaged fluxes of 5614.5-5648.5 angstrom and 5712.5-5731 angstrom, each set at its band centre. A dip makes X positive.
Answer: 1.1 angstrom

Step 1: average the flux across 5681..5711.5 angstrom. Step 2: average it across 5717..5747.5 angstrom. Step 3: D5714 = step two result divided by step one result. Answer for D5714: 1.1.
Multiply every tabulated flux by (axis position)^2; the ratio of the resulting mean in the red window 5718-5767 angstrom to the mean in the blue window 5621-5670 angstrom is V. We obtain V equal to 1.2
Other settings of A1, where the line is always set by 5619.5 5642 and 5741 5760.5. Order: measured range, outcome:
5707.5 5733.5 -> 0.8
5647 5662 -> -1.6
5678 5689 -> 0.8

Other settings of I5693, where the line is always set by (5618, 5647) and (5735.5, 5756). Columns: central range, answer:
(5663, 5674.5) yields 0.9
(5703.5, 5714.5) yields -0.2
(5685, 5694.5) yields 0.3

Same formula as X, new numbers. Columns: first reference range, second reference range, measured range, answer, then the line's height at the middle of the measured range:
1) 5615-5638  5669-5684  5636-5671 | -2.1 angstrom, 17.8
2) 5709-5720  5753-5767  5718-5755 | -1.9 angstrom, 21.1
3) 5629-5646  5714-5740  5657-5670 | -0.5 angstrom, 18.2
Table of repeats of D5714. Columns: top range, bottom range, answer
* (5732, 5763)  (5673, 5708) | 1.15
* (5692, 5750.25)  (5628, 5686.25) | 1.18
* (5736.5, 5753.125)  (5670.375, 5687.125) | 1.29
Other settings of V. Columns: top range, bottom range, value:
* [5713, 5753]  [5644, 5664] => 1.13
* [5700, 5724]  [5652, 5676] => 1.12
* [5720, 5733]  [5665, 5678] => 1.21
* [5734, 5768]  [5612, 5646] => 1.33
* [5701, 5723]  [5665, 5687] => 1.19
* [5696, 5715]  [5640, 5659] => 1.13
